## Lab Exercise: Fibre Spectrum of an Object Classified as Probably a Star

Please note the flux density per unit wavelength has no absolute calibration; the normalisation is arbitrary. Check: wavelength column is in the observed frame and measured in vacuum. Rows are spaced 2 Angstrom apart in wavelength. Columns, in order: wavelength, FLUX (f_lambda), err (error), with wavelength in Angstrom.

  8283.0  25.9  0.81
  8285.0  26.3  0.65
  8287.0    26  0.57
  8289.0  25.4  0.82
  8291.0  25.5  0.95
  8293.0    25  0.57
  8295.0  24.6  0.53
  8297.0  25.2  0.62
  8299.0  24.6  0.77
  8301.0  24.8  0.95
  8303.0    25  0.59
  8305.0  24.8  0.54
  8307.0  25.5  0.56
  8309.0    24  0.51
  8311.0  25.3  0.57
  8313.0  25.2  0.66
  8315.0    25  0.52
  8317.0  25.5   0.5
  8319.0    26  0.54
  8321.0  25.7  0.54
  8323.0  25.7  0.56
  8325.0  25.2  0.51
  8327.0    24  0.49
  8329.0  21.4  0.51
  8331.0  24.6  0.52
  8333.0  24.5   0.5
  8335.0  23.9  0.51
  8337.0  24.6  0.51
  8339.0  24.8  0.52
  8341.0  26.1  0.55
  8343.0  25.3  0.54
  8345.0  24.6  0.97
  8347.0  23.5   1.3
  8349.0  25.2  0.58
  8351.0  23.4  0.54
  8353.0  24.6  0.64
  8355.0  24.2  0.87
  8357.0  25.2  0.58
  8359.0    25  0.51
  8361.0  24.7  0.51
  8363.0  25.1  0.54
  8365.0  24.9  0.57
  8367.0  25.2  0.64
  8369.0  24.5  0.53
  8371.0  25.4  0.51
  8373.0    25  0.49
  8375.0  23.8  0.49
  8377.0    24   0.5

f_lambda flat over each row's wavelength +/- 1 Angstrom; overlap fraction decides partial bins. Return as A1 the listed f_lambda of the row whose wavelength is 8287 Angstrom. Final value 26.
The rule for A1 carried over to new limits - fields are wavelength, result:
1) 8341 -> 26.1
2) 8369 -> 24.5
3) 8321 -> 25.7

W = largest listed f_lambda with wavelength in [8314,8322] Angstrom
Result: 26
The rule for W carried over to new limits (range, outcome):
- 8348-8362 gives 25.2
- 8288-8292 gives 25.5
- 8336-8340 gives 24.8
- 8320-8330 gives 25.7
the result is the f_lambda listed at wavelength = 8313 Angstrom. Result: 25.2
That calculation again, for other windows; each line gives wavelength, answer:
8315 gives 25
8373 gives 25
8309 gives 24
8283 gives 25.9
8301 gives 24.8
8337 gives 24.6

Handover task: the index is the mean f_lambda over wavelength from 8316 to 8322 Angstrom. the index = 25.7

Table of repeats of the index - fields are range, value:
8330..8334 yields 24.6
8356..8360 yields 25.1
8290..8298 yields 25.1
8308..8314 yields 24.8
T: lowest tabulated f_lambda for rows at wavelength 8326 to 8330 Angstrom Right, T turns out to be 21.4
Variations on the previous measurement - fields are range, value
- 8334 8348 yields 23.5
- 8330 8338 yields 23.9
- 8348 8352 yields 23.4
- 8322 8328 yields 24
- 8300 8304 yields 24.8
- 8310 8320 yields 25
